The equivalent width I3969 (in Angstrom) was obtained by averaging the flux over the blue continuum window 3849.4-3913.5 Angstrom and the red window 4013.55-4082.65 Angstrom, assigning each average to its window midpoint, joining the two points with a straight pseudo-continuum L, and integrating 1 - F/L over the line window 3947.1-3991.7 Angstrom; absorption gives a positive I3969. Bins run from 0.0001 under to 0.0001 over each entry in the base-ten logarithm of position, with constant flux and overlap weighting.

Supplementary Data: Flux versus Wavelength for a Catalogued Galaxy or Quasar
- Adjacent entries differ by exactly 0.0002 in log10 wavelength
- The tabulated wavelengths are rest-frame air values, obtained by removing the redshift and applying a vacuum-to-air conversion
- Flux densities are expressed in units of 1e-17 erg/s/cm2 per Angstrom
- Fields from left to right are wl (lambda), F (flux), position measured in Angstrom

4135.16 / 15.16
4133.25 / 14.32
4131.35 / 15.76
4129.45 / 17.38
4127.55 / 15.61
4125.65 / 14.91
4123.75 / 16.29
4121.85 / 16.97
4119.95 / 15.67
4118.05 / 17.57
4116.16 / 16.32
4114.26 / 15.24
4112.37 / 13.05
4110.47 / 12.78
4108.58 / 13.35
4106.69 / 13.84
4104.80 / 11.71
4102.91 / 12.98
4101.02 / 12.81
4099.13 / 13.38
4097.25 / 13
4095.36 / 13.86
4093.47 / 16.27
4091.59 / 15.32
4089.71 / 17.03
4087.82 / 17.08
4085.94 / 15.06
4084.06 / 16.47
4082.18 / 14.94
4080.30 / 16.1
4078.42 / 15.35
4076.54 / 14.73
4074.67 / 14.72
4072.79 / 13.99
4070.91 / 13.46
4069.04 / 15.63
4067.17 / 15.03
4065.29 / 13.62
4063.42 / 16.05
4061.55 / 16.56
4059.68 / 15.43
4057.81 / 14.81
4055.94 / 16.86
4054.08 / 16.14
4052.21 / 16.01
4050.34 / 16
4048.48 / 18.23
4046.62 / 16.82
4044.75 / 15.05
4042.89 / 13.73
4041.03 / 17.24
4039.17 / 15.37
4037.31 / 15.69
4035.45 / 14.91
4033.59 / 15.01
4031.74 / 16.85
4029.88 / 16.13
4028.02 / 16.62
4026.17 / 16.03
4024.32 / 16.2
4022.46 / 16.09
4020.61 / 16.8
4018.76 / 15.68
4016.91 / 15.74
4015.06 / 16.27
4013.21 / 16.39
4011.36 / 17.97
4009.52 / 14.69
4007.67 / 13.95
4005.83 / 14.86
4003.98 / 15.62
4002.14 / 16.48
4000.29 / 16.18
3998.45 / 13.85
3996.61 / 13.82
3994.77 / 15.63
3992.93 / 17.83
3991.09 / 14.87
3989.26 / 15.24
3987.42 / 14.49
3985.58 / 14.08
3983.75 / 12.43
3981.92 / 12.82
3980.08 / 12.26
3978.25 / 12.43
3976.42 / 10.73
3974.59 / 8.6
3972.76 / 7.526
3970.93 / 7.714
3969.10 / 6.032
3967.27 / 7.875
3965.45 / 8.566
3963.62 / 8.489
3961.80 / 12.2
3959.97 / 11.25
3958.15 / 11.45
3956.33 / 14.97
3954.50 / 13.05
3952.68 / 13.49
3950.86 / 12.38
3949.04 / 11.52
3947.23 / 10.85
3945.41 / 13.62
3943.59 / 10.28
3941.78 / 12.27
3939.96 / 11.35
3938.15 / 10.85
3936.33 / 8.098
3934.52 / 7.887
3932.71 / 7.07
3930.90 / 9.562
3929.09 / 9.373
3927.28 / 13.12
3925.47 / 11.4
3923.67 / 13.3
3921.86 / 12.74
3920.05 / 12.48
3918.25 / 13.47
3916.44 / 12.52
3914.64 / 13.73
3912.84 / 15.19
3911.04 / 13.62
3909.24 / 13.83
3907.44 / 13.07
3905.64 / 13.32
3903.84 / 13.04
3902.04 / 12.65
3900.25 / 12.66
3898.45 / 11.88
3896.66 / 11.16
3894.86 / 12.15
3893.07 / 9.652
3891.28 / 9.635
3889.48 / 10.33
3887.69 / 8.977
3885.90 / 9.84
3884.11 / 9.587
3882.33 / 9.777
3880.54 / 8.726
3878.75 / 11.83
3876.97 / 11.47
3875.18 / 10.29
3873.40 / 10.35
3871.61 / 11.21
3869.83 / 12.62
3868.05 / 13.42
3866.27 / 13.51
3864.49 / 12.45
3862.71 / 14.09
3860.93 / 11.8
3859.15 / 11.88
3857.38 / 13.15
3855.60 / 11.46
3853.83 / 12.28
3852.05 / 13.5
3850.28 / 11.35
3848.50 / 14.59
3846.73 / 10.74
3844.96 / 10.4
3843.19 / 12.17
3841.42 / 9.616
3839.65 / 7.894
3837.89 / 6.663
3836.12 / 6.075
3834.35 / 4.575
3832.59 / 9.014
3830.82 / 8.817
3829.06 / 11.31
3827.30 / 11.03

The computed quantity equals 7.9 Angstrom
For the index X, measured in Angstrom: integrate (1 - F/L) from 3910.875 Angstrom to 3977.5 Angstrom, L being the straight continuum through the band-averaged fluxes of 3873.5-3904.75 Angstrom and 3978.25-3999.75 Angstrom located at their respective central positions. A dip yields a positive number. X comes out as 8.4 Angstrom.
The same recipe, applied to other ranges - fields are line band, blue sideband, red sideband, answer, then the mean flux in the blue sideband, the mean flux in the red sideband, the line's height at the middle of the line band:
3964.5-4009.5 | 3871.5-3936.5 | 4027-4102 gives 2.7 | 11.4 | 15.4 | 13.5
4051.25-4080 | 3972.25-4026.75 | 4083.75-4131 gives -0.9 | 14.6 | 14.9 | 14.8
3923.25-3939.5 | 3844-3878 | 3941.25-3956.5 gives 3.1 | 12.1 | 12.4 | 12.3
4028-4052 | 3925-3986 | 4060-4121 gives -4.9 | 10.7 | 14.8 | 13.3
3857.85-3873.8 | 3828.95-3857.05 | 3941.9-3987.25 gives -3.4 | 10.1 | 11.1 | 10.3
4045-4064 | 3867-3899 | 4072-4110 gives -3.2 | 10.7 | 14.6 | 13.9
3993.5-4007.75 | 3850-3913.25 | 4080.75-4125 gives -1.8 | 11.8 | 14.8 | 13.4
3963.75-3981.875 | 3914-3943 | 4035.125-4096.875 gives 4.8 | 11.2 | 15.5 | 12.6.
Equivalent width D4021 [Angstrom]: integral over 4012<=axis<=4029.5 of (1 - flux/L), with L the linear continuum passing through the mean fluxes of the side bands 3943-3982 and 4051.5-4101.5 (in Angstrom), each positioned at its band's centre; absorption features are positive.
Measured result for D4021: -4.3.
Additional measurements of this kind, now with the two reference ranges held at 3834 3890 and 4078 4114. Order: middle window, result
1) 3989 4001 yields -2.3 Angstrom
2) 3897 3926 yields -3.5 Angstrom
